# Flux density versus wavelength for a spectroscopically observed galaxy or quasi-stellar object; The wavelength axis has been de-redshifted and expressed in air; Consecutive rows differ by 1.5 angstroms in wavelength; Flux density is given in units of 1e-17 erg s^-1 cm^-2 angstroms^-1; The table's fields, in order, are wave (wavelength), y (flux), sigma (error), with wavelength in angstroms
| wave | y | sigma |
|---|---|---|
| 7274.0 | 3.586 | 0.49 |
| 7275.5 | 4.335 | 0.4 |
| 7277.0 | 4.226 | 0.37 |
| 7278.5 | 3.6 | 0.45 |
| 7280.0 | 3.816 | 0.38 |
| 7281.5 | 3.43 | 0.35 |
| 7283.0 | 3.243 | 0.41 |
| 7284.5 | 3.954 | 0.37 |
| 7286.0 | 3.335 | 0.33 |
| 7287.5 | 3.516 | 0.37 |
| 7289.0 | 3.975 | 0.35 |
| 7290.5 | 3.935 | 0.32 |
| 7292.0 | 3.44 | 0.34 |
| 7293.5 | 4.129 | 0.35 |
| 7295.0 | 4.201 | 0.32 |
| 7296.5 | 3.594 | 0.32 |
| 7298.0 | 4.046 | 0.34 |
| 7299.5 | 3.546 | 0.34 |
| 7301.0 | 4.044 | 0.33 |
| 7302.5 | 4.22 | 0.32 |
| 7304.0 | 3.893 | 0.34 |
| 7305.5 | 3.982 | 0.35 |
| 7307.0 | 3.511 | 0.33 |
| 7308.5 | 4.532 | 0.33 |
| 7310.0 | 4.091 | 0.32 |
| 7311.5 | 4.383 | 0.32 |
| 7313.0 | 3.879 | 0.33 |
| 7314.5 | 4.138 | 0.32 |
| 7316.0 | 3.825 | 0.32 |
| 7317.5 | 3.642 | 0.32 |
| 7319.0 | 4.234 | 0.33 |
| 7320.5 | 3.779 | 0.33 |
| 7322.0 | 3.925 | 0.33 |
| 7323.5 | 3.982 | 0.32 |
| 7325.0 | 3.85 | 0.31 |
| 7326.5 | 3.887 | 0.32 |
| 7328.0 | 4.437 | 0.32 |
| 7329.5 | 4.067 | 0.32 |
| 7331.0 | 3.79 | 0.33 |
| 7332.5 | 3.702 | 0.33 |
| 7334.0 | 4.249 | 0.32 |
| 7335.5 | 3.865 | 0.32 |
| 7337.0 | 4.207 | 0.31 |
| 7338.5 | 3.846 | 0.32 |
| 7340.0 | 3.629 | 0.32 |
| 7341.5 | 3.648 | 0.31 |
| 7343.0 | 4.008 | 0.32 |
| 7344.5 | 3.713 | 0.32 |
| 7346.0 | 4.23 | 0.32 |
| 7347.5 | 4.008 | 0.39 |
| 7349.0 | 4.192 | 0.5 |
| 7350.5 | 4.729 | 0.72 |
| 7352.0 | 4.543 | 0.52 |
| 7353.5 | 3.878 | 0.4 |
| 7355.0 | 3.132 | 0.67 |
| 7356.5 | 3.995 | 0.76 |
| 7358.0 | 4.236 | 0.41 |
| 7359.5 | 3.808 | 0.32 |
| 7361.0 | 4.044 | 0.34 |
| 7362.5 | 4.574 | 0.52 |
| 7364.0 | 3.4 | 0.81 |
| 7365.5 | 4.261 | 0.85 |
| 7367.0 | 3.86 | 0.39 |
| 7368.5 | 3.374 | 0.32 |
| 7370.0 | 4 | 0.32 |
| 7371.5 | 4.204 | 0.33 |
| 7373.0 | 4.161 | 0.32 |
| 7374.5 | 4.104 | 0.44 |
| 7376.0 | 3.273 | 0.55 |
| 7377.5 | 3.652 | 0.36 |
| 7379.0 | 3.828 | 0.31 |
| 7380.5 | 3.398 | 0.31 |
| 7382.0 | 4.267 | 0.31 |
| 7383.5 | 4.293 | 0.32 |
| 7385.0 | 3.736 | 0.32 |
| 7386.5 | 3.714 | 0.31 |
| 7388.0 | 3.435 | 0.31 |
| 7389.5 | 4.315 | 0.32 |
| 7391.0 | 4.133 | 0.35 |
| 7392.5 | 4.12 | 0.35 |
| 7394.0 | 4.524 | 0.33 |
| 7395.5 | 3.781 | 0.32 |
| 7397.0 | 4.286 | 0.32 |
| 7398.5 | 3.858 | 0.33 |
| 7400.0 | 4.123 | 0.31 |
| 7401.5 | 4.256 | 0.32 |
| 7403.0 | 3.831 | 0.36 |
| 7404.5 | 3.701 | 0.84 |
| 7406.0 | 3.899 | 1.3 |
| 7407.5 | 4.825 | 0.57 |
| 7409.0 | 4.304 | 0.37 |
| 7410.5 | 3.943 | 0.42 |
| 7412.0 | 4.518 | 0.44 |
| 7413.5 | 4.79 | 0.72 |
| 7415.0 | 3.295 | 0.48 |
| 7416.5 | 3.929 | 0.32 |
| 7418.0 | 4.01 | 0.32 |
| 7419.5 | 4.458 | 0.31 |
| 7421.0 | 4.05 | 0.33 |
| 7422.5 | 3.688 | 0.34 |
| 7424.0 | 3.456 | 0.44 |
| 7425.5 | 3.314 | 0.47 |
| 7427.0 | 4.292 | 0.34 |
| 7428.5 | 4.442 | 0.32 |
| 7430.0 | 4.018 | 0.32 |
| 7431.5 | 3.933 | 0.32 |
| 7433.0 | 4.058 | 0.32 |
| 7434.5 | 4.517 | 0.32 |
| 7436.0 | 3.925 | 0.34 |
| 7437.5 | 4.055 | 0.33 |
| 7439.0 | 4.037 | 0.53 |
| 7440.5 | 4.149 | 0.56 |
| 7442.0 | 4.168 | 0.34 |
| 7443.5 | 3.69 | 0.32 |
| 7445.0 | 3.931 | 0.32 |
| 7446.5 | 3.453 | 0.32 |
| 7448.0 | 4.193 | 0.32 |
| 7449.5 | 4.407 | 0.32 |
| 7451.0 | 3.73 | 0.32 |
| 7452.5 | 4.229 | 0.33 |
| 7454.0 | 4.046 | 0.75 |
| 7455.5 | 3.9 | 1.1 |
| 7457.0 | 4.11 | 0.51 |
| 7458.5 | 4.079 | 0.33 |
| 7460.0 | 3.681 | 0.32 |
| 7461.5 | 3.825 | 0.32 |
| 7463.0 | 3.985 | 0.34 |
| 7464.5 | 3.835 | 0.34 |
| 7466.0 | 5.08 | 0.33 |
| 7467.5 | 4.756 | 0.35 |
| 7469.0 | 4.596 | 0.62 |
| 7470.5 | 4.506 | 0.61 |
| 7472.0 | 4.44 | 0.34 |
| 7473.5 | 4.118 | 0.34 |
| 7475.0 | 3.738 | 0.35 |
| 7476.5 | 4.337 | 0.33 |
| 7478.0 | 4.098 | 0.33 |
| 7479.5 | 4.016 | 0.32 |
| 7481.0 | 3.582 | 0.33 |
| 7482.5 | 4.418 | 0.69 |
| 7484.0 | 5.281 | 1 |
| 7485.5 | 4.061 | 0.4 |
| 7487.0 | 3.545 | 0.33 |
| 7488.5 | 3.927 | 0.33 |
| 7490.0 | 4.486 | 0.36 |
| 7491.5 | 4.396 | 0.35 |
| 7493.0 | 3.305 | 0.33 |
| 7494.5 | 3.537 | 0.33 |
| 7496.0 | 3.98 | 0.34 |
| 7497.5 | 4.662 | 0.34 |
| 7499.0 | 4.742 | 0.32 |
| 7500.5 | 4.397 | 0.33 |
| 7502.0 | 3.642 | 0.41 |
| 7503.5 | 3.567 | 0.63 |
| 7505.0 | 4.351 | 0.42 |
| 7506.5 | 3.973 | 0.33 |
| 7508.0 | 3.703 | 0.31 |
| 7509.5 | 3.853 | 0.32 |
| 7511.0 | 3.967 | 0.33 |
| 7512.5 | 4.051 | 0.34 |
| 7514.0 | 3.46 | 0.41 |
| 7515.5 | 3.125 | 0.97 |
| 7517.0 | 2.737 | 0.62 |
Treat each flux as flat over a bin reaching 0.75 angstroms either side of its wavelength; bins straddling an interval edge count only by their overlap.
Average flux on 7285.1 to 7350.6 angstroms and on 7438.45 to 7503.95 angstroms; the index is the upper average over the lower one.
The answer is 1.0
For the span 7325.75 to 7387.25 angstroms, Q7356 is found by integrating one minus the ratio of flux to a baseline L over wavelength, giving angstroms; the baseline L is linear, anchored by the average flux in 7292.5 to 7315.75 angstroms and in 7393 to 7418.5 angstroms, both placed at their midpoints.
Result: 1.6 angstroms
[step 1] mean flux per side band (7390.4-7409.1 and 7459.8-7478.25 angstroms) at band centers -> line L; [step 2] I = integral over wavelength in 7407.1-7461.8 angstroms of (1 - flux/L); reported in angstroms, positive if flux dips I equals 1.94 angstroms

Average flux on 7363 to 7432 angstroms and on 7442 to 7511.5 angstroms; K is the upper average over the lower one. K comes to 1.03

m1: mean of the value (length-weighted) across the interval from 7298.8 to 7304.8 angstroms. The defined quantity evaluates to 3.93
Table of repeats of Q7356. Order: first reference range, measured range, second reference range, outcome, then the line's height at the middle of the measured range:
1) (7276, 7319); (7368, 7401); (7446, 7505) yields 0.4 angstroms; 4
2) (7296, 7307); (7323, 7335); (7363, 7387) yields -0.4 angstroms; 3.87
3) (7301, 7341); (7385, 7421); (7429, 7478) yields -0.2 angstroms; 4.06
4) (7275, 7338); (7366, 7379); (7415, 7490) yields 0.5 angstroms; 3.99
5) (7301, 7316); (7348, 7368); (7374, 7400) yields -0.3 angstroms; 3.98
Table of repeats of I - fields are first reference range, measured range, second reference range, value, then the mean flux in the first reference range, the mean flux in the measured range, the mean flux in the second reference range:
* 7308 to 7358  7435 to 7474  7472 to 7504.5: -0.4 angstroms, 4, 4.12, 4.1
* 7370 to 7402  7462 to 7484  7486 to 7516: -1.8 angstroms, 3.97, 4.28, 3.94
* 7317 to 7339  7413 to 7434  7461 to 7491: 0.8 angstroms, 3.97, 3.98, 4.24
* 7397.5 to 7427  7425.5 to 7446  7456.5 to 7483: 0.1 angstroms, 4.02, 4.06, 4.18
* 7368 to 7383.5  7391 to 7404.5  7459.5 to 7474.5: -0.4 angstroms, 3.86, 4.08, 4.28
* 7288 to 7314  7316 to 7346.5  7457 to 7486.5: 0.6 angstroms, 3.96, 3.93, 4.22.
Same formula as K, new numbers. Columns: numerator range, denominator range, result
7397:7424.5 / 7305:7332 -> 1.02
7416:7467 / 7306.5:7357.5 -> 1.01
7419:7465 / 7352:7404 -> 1.01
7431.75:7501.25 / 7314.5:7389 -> 1.05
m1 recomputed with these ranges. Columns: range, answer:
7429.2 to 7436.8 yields 4.09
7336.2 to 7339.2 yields 4.03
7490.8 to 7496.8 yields 3.81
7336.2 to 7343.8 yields 3.87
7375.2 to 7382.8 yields 3.69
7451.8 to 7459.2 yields 4.07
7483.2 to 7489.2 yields 4.21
